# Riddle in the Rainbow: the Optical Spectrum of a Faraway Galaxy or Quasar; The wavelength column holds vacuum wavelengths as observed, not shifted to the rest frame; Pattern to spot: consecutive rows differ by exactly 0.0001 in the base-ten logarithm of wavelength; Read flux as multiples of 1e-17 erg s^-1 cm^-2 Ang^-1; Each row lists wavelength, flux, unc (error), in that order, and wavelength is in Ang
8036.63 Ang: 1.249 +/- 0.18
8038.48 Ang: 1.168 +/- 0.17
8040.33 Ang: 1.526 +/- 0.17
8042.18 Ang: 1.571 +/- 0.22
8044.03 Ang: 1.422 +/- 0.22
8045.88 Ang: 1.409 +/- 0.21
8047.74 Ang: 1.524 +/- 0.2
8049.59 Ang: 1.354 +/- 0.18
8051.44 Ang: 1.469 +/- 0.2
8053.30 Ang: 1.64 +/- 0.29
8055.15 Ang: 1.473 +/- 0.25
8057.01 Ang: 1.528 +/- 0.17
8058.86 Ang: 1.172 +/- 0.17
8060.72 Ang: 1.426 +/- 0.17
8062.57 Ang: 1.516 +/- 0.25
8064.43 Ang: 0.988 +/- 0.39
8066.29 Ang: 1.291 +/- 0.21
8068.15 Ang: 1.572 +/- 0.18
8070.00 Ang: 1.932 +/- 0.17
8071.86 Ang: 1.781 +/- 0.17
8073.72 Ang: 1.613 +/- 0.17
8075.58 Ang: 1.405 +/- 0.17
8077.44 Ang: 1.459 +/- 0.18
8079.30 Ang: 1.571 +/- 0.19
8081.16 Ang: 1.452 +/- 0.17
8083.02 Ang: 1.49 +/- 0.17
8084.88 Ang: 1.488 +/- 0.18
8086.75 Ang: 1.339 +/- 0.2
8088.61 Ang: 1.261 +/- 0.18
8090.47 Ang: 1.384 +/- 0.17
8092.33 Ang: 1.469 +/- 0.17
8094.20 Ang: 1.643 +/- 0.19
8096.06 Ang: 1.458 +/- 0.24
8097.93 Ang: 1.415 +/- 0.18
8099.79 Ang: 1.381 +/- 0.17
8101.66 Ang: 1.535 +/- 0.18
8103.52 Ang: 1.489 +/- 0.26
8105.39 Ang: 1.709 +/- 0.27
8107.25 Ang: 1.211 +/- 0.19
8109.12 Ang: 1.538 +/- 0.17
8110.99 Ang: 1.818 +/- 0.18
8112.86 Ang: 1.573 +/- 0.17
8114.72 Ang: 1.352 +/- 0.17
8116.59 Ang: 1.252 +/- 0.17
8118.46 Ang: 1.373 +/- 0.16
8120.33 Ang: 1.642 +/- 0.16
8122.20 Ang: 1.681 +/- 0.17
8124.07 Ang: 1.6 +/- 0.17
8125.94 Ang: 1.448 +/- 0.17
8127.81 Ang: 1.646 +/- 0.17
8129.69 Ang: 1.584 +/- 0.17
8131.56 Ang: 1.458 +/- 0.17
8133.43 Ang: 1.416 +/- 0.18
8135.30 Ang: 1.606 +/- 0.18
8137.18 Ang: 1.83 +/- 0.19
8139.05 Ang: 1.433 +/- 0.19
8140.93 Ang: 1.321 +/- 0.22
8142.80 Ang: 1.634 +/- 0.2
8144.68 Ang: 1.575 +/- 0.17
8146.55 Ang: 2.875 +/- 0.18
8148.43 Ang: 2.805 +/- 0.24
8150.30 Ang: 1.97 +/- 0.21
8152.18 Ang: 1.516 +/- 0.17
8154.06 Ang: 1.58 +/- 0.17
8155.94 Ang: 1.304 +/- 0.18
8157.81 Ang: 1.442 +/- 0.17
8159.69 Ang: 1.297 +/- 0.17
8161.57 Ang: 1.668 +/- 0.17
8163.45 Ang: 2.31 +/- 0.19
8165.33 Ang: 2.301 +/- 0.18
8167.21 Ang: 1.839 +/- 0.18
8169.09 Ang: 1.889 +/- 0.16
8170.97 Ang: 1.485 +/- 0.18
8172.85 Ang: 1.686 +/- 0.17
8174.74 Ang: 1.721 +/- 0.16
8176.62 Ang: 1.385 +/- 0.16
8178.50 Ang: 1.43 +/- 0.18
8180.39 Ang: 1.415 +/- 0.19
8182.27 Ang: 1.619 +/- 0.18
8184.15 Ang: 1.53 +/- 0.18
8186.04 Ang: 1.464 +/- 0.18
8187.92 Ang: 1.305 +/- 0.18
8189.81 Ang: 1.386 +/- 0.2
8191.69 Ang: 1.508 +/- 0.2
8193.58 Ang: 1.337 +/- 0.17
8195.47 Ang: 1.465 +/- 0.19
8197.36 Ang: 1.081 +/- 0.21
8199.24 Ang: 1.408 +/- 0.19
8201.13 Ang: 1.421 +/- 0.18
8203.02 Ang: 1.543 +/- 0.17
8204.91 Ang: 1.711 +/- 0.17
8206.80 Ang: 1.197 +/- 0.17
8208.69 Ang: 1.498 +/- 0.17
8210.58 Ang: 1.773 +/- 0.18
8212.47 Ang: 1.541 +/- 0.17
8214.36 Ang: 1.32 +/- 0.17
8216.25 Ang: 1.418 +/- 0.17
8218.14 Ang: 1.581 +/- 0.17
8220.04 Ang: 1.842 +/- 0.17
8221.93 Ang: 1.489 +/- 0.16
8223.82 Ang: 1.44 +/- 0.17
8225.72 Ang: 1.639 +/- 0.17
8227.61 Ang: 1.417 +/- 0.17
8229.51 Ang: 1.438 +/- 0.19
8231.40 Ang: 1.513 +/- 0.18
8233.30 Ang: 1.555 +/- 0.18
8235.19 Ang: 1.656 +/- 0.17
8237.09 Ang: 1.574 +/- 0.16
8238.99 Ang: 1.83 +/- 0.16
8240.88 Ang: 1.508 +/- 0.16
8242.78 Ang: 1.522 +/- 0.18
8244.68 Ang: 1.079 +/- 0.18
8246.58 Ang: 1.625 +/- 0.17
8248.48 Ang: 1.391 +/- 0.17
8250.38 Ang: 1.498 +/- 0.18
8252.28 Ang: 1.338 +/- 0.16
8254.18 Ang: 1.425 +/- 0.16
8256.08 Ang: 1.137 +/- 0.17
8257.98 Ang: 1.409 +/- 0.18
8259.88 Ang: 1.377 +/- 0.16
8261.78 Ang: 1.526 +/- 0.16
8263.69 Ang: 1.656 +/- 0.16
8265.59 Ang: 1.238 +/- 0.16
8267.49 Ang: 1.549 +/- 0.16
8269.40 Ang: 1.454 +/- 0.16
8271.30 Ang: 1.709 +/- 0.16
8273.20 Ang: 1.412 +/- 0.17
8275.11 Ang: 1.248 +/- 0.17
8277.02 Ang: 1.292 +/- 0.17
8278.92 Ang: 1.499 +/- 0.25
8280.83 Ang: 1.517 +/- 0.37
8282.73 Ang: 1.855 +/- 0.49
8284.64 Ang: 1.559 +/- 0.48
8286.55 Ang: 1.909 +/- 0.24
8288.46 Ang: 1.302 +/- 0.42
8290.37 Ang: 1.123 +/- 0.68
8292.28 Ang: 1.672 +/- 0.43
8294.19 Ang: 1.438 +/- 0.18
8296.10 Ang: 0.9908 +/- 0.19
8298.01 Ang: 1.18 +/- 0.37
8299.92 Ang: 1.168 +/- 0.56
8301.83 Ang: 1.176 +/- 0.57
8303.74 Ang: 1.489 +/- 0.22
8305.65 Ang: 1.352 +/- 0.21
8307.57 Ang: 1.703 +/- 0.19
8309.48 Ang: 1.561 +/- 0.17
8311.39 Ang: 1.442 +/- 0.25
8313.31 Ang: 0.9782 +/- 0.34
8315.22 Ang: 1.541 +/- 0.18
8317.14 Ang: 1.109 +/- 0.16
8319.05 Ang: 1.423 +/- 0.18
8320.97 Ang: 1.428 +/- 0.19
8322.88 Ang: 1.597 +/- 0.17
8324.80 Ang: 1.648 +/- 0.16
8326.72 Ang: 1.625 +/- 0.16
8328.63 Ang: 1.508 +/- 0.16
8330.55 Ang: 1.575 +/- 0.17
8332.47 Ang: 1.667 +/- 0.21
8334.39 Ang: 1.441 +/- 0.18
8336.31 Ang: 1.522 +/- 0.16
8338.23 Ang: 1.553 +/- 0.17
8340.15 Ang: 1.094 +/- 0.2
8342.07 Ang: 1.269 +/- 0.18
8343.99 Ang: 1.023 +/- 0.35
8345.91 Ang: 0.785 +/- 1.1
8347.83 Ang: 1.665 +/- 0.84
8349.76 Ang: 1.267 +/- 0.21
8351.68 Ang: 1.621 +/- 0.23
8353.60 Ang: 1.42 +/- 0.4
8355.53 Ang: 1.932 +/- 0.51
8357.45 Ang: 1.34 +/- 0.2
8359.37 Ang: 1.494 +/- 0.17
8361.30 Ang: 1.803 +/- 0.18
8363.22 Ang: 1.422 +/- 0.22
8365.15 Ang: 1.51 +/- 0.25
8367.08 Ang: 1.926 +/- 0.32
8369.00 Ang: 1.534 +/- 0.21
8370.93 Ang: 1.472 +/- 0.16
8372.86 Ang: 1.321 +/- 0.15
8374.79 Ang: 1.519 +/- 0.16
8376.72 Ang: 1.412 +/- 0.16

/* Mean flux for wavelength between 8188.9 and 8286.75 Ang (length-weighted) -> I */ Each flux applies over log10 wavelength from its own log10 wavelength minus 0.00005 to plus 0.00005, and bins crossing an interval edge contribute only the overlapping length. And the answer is 1.48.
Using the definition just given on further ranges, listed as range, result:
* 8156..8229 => 1.54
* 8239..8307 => 1.43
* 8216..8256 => 1.51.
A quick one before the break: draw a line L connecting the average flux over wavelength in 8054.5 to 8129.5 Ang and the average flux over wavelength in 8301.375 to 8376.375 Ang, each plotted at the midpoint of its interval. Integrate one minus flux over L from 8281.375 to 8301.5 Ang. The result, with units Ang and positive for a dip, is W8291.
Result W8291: 0.7 Ang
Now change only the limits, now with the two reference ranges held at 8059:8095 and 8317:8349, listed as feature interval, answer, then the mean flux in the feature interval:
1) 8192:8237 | -1.63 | 1.49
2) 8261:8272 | -0.68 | 1.52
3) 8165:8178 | -2.43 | 1.72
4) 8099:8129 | -1.12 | 1.52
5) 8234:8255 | -0.91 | 1.5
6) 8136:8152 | -4.95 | 1.91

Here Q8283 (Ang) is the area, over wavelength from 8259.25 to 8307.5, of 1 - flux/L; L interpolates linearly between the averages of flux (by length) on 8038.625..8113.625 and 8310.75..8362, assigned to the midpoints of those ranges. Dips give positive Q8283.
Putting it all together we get 0.35 Ang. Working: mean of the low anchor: 1.48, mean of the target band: 1.43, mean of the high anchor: 1.43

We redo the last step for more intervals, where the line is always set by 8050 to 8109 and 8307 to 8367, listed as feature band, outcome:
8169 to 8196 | -0.6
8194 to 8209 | 0.6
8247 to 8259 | 0.7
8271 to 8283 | -0.1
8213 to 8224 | -0.4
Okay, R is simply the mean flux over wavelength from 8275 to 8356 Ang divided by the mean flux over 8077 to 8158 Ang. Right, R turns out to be 0.90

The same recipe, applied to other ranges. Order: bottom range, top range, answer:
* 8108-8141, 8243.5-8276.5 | 0.92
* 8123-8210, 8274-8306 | 0.87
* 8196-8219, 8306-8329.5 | 1.00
